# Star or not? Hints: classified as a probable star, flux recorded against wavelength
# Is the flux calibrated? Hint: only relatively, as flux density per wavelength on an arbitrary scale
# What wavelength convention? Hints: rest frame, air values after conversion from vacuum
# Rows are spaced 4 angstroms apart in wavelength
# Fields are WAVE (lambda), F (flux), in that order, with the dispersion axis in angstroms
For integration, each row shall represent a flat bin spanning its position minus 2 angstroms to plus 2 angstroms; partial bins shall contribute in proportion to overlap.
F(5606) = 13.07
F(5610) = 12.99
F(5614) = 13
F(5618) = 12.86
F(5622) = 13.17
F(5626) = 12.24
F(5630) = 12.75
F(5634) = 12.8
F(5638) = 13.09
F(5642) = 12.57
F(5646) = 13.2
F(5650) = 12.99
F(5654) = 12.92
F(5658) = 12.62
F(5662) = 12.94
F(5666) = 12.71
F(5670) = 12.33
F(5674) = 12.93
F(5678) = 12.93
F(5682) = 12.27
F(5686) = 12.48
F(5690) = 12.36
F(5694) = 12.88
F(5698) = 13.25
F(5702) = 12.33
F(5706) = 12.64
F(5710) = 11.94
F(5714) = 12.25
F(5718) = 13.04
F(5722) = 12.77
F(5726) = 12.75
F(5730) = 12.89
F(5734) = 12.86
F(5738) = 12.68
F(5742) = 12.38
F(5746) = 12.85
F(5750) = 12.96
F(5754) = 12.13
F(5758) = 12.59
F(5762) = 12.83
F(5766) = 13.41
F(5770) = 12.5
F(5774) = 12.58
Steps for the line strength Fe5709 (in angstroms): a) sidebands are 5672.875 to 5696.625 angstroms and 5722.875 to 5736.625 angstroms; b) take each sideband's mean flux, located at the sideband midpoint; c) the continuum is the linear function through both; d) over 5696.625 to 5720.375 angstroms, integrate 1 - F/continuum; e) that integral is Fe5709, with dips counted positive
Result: 0.33 angstroms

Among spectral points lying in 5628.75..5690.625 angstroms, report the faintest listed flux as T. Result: 12.27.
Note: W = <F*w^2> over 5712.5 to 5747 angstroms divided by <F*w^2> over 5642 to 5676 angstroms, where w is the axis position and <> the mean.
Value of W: 1.02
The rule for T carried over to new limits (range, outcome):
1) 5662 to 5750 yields 11.94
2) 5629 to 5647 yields 12.57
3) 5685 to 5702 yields 12.33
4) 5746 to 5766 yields 12.13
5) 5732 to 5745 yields 12.38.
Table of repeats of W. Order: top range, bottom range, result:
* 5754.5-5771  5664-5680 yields 1.04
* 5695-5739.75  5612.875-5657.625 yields 1.01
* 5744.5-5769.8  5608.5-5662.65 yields 1.04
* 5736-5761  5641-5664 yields 1.01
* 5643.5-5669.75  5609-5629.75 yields 1.01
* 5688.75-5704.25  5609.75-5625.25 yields 1.01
